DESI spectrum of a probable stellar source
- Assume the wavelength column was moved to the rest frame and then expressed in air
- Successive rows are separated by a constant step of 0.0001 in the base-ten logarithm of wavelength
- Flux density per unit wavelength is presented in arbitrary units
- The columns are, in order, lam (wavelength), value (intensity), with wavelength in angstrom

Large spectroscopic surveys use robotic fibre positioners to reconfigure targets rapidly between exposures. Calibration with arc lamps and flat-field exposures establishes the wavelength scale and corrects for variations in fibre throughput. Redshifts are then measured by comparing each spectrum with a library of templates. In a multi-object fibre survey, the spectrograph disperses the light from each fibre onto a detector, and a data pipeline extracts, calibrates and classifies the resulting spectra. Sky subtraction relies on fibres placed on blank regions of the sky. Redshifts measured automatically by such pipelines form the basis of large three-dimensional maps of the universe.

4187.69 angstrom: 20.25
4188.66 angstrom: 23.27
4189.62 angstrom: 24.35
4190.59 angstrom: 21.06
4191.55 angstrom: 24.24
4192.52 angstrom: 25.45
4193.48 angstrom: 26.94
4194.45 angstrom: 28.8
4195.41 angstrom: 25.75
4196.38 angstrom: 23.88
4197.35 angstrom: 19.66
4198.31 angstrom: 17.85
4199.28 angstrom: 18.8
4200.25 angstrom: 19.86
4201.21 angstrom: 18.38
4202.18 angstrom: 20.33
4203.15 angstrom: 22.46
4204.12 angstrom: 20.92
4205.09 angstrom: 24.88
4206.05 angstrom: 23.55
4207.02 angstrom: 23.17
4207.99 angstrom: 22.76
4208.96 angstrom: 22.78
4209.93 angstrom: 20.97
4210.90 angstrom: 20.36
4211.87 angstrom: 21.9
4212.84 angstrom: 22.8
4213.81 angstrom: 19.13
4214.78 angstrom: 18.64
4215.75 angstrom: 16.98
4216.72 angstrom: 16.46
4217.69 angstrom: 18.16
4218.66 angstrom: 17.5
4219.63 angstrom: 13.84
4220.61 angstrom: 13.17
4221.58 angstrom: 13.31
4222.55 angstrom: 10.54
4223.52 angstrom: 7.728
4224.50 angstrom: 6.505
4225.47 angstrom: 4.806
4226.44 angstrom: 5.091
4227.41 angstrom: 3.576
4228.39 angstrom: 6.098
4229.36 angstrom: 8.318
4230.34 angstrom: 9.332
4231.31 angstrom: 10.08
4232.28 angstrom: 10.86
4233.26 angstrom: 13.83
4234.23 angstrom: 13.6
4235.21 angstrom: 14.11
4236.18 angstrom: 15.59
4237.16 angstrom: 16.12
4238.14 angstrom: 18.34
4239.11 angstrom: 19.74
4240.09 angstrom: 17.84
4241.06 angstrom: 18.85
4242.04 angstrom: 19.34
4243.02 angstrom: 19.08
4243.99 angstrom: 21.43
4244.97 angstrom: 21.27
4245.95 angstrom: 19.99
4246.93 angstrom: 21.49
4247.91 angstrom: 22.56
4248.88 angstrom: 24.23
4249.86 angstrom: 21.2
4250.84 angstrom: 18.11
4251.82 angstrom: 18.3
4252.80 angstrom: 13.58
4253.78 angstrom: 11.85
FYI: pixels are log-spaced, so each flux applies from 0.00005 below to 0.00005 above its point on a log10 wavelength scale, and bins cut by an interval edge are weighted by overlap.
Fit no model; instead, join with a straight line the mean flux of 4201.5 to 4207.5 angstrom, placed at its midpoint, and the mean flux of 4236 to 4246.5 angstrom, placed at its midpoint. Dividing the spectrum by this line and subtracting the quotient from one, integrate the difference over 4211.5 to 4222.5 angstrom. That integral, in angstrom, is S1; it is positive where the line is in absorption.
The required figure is 2.2 angstrom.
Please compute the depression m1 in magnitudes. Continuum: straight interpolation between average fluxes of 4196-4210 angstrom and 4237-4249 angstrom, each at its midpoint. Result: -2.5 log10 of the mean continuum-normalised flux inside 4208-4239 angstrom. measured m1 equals 0.42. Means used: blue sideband 21.3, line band 14.1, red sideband 20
